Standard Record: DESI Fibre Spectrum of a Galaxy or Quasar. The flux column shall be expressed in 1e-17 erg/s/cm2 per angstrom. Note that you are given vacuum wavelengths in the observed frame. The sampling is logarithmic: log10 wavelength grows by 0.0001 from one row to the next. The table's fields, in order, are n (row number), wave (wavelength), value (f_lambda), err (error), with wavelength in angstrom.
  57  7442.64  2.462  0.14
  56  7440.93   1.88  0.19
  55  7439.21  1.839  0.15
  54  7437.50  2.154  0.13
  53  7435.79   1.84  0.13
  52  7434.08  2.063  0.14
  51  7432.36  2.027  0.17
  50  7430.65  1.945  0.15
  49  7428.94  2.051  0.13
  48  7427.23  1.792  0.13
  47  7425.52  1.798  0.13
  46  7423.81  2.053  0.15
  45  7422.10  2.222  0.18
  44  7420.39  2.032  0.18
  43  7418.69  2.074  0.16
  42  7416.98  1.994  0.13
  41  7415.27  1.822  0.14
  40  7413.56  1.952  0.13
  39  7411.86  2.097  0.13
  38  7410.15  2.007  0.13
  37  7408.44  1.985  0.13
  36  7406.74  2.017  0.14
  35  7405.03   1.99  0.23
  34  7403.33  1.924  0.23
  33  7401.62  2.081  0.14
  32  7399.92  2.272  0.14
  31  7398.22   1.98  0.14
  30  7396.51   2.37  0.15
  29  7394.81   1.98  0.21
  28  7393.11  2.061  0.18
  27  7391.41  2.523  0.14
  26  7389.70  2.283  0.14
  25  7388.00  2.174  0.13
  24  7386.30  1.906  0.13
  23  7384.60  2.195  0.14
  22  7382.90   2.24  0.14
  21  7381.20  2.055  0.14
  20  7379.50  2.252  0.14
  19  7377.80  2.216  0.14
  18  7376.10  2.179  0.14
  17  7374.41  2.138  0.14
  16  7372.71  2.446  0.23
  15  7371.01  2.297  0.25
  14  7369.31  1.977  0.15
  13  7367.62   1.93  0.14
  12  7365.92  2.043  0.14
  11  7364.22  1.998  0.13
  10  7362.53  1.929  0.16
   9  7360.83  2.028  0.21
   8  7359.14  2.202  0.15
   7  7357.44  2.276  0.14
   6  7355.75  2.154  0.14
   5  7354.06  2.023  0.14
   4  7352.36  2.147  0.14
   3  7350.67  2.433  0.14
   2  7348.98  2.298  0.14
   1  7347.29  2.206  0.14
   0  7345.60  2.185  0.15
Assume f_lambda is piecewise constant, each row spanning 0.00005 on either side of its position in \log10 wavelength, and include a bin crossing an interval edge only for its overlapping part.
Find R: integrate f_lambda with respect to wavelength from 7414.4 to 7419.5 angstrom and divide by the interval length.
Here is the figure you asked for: 1.96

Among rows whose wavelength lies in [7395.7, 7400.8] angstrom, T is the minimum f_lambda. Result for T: 1.98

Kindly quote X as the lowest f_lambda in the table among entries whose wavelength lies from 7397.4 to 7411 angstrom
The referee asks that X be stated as 1.924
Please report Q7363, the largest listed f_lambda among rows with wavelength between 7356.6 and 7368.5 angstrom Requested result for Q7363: 2.276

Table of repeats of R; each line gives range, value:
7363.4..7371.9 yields 2.05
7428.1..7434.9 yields 2.02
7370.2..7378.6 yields 2.26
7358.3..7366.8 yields 2.04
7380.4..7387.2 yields 2.1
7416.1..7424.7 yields 2.07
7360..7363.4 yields 1.98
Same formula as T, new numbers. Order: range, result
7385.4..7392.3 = 1.906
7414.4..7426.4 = 1.798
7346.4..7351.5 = 2.206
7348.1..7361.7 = 2.023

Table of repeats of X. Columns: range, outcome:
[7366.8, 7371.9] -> 1.93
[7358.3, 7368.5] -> 1.929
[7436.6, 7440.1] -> 1.839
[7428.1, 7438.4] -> 1.84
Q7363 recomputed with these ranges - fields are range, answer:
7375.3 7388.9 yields 2.252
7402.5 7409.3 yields 2.017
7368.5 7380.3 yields 2.446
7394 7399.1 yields 2.37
